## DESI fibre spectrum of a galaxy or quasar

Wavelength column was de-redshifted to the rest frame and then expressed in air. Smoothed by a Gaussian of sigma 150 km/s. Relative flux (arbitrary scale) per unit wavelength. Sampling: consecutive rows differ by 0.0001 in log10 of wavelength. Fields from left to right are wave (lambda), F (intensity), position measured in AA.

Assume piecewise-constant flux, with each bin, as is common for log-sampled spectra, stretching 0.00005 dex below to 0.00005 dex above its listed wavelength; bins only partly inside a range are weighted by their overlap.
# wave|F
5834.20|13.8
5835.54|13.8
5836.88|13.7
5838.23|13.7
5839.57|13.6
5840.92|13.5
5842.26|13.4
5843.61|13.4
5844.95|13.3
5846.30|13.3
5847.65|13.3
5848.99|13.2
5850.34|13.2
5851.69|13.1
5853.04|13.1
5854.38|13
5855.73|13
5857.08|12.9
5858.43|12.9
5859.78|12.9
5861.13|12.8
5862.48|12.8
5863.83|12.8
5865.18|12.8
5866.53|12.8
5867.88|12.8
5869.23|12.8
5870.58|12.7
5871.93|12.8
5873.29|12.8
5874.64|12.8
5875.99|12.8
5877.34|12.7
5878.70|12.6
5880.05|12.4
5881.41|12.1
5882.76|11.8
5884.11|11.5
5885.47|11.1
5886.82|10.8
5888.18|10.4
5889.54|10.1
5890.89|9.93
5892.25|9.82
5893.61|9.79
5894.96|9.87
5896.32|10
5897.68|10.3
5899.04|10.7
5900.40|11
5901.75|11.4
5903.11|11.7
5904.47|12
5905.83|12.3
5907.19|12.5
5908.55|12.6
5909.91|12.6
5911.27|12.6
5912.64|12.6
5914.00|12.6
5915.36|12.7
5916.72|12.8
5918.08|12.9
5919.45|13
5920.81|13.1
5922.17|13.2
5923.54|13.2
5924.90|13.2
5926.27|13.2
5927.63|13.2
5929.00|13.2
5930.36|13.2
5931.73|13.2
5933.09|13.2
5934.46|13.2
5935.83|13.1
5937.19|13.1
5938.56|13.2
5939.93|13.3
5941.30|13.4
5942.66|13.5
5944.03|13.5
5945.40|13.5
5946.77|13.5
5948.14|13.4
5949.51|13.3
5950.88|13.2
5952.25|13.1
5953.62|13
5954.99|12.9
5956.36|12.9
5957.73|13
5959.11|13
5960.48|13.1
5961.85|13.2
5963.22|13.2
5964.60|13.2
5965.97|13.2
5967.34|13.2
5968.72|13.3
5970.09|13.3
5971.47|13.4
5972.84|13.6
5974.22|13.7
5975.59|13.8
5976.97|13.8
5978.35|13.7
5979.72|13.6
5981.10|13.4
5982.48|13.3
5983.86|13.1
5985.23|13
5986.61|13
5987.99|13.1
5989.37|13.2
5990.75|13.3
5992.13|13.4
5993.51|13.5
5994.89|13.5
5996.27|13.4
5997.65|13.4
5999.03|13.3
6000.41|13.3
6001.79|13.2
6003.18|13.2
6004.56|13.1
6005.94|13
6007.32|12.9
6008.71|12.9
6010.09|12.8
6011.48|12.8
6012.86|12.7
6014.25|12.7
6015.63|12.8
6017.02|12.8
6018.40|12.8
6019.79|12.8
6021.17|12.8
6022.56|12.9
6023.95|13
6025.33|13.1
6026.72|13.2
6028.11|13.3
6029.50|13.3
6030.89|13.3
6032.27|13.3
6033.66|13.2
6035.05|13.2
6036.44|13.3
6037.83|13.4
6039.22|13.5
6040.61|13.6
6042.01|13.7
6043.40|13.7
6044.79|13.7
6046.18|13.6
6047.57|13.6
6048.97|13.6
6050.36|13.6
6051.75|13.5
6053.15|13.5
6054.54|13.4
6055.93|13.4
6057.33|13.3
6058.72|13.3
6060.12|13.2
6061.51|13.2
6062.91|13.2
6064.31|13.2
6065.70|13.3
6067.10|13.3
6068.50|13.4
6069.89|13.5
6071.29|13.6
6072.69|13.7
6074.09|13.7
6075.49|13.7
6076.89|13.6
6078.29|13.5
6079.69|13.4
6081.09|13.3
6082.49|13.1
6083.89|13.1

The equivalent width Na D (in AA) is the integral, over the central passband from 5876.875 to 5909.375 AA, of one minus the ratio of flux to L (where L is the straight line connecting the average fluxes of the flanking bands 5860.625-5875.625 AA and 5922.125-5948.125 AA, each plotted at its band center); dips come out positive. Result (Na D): 4.4 AA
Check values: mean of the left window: 12.8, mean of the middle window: 11.2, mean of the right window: 13.3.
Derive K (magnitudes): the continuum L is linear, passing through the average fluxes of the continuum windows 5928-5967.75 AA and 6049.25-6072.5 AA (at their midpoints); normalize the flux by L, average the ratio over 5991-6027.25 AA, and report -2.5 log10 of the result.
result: 0.02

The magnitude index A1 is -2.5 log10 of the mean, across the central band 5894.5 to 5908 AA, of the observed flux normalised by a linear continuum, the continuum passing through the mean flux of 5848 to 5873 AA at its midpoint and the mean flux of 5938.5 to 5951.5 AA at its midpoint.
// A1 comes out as 0.17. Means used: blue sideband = 12.9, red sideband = 13.4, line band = 11.2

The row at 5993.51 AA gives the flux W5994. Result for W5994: 13.5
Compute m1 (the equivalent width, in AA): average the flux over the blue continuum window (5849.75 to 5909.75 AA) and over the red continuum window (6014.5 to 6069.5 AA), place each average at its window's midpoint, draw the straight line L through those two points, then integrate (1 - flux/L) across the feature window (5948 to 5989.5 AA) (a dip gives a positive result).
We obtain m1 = -1.9 AA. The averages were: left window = 12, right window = 13.3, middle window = 13.3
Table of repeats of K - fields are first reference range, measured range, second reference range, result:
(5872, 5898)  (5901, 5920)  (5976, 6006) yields -0.059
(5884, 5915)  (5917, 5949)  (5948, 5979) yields -0.079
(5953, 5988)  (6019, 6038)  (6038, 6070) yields 0.020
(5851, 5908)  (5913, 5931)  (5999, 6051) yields -0.063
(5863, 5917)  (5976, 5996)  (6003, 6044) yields -0.051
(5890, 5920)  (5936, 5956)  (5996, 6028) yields -0.097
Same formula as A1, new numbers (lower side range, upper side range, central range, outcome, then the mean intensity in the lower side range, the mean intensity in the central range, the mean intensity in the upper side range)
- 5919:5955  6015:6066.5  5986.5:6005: 0.00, 13.2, 13.3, 13.3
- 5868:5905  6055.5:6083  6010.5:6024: 0.00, 11.5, 12.8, 13.4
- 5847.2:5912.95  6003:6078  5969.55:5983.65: -0.06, 12.1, 13.5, 13.3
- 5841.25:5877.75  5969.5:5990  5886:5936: 0.10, 13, 12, 13.4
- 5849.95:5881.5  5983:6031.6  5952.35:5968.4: -0.01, 12.8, 13.1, 13.1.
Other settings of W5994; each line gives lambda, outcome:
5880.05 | 12.4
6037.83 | 13.4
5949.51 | 13.3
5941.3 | 13.4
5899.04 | 10.7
